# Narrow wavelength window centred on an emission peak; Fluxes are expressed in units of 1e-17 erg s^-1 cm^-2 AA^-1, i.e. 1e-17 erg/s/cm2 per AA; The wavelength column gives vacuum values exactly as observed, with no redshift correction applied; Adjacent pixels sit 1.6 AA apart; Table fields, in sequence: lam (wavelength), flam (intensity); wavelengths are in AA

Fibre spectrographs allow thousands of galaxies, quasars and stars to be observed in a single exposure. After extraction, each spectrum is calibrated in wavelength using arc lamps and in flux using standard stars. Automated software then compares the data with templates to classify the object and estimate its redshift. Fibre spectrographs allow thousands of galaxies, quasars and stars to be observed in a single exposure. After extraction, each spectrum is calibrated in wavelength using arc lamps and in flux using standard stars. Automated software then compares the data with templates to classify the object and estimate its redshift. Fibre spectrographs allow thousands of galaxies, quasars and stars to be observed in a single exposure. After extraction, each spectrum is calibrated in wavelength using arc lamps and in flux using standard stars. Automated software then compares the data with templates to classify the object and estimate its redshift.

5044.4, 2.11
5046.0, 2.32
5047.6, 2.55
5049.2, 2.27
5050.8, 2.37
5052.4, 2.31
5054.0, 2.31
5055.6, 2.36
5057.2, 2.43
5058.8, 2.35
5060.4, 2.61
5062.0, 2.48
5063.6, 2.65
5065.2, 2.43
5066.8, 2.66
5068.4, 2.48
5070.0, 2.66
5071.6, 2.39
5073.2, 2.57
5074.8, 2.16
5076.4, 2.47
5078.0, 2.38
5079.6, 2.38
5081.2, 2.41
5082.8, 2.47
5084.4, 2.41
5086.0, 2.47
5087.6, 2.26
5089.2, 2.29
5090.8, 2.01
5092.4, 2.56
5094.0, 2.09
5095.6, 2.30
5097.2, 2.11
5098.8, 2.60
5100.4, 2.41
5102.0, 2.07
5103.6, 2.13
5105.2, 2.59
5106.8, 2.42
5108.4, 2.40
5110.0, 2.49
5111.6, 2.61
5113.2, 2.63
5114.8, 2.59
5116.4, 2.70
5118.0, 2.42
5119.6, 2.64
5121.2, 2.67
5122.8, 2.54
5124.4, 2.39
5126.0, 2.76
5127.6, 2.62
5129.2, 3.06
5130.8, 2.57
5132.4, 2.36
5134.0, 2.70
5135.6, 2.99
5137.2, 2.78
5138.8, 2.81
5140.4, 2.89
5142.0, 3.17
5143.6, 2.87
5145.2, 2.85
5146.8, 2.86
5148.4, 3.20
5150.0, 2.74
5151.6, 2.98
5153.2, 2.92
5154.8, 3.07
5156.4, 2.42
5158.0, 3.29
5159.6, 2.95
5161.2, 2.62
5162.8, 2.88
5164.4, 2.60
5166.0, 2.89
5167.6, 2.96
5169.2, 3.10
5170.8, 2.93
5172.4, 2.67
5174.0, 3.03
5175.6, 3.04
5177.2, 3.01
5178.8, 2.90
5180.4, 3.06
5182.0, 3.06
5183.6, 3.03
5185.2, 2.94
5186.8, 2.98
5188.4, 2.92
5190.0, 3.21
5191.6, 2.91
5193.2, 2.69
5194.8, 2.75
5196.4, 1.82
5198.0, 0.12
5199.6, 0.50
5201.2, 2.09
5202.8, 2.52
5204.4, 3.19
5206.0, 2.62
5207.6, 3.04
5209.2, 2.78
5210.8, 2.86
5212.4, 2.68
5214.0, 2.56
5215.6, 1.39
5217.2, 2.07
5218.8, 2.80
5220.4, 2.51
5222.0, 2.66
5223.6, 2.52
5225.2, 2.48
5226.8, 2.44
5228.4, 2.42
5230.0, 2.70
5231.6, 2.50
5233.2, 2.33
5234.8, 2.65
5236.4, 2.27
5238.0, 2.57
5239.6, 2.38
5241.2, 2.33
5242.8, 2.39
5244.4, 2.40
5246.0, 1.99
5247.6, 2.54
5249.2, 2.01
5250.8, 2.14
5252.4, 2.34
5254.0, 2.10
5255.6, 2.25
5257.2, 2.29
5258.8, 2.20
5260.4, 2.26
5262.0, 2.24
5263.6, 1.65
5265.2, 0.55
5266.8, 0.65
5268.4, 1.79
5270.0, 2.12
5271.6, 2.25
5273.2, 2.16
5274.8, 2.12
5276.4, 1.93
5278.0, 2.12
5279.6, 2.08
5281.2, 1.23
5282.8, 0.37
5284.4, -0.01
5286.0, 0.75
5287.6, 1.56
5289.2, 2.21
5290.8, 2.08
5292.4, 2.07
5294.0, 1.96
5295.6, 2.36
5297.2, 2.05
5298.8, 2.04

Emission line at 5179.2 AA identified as C III] 1909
